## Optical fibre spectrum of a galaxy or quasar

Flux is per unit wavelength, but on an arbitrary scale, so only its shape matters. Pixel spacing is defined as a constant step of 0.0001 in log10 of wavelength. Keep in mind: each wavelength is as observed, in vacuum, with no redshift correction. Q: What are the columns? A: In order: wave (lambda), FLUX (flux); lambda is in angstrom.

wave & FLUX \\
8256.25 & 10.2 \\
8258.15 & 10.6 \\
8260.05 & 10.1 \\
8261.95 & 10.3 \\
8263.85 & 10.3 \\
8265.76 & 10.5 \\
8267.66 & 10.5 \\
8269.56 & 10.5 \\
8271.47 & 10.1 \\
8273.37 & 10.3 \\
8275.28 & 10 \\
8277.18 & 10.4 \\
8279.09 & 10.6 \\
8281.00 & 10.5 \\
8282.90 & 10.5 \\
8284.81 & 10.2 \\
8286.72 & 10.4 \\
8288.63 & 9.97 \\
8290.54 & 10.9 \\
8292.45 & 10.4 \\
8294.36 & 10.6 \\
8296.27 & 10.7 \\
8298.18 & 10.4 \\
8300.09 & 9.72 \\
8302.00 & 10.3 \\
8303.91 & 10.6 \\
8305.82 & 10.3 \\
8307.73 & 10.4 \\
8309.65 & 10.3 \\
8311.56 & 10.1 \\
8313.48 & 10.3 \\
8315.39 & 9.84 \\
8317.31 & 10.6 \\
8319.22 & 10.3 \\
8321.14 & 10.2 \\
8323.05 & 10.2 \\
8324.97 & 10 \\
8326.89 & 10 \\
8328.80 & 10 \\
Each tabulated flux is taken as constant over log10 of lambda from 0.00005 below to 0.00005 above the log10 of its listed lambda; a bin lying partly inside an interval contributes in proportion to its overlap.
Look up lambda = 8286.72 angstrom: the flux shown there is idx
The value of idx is 10.4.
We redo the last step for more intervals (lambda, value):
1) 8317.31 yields 10.6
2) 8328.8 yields 10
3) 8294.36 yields 10.6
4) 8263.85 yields 10.3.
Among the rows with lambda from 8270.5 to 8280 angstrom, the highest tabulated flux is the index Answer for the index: 10.6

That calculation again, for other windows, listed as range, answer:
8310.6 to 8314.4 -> 10.3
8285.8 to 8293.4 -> 10.9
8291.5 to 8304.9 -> 10.7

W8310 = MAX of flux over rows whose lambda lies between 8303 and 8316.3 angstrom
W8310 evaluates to 10.6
